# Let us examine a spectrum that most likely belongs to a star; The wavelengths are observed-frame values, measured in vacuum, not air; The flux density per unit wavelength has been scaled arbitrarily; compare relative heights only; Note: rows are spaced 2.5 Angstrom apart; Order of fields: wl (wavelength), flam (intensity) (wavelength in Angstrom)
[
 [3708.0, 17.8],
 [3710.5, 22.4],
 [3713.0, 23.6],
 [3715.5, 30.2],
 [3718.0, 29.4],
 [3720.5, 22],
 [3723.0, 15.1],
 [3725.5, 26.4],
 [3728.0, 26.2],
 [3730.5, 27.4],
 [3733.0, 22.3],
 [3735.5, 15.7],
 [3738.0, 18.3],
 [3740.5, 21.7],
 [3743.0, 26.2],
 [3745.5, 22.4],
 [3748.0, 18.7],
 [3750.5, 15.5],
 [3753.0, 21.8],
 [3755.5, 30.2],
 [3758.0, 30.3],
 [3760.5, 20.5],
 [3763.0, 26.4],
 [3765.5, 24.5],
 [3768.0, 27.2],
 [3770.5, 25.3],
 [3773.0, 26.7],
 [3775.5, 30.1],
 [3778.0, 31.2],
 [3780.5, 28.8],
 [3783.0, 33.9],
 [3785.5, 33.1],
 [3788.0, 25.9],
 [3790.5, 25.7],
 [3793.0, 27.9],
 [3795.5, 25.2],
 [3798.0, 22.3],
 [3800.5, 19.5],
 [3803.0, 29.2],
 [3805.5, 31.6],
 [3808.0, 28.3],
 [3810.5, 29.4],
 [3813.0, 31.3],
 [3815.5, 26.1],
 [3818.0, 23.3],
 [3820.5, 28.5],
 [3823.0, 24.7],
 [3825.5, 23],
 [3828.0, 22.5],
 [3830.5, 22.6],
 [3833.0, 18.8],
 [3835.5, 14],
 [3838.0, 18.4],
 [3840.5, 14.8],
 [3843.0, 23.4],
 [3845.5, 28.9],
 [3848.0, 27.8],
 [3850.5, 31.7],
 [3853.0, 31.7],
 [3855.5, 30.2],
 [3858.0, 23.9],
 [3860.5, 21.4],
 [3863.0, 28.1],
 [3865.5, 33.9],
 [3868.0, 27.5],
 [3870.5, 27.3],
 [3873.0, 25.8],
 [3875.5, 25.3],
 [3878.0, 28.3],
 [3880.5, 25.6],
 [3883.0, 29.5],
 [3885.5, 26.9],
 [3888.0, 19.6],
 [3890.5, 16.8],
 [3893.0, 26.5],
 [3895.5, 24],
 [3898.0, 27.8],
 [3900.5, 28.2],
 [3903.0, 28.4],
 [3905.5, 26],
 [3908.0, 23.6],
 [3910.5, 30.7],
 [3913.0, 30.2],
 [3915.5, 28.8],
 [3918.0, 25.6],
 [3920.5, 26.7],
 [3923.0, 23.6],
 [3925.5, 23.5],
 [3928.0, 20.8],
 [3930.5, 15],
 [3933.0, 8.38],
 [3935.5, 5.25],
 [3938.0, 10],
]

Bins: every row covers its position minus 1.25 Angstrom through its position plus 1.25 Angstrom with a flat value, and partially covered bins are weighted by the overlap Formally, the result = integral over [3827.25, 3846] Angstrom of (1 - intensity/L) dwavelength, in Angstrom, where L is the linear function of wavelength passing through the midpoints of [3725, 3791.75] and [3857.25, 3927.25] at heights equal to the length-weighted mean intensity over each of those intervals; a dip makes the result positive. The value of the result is 4.19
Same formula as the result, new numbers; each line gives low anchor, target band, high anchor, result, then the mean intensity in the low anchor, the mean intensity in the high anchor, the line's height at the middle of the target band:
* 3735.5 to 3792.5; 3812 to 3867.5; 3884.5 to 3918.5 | 1.7 Angstrom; 25.5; 25.9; 25.7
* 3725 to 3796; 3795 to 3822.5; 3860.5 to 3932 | -1.4 Angstrom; 25.4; 25.7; 25.5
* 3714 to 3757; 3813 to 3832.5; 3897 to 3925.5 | 0.3 Angstrom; 23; 27.1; 25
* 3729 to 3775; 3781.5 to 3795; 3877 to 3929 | -2.8 Angstrom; 23.5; 25.8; 24.1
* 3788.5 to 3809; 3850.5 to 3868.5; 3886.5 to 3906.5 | -2.2 Angstrom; 26.2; 24.7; 25.2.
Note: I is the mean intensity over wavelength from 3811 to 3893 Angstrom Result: 25.1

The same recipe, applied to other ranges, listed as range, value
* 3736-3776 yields 23.8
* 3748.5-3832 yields 26.3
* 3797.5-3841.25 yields 23.9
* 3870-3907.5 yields 25.7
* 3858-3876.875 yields 26.8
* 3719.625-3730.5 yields 23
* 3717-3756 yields 22.3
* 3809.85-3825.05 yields 26.9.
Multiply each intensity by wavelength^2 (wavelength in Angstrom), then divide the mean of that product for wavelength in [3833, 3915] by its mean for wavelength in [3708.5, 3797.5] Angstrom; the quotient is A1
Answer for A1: 1.1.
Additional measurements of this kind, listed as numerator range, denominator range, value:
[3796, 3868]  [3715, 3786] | 1.06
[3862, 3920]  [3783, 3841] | 1.12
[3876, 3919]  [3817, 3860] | 1.13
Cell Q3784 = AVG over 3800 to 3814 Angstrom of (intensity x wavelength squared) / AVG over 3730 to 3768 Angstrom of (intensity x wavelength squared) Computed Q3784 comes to 1.3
